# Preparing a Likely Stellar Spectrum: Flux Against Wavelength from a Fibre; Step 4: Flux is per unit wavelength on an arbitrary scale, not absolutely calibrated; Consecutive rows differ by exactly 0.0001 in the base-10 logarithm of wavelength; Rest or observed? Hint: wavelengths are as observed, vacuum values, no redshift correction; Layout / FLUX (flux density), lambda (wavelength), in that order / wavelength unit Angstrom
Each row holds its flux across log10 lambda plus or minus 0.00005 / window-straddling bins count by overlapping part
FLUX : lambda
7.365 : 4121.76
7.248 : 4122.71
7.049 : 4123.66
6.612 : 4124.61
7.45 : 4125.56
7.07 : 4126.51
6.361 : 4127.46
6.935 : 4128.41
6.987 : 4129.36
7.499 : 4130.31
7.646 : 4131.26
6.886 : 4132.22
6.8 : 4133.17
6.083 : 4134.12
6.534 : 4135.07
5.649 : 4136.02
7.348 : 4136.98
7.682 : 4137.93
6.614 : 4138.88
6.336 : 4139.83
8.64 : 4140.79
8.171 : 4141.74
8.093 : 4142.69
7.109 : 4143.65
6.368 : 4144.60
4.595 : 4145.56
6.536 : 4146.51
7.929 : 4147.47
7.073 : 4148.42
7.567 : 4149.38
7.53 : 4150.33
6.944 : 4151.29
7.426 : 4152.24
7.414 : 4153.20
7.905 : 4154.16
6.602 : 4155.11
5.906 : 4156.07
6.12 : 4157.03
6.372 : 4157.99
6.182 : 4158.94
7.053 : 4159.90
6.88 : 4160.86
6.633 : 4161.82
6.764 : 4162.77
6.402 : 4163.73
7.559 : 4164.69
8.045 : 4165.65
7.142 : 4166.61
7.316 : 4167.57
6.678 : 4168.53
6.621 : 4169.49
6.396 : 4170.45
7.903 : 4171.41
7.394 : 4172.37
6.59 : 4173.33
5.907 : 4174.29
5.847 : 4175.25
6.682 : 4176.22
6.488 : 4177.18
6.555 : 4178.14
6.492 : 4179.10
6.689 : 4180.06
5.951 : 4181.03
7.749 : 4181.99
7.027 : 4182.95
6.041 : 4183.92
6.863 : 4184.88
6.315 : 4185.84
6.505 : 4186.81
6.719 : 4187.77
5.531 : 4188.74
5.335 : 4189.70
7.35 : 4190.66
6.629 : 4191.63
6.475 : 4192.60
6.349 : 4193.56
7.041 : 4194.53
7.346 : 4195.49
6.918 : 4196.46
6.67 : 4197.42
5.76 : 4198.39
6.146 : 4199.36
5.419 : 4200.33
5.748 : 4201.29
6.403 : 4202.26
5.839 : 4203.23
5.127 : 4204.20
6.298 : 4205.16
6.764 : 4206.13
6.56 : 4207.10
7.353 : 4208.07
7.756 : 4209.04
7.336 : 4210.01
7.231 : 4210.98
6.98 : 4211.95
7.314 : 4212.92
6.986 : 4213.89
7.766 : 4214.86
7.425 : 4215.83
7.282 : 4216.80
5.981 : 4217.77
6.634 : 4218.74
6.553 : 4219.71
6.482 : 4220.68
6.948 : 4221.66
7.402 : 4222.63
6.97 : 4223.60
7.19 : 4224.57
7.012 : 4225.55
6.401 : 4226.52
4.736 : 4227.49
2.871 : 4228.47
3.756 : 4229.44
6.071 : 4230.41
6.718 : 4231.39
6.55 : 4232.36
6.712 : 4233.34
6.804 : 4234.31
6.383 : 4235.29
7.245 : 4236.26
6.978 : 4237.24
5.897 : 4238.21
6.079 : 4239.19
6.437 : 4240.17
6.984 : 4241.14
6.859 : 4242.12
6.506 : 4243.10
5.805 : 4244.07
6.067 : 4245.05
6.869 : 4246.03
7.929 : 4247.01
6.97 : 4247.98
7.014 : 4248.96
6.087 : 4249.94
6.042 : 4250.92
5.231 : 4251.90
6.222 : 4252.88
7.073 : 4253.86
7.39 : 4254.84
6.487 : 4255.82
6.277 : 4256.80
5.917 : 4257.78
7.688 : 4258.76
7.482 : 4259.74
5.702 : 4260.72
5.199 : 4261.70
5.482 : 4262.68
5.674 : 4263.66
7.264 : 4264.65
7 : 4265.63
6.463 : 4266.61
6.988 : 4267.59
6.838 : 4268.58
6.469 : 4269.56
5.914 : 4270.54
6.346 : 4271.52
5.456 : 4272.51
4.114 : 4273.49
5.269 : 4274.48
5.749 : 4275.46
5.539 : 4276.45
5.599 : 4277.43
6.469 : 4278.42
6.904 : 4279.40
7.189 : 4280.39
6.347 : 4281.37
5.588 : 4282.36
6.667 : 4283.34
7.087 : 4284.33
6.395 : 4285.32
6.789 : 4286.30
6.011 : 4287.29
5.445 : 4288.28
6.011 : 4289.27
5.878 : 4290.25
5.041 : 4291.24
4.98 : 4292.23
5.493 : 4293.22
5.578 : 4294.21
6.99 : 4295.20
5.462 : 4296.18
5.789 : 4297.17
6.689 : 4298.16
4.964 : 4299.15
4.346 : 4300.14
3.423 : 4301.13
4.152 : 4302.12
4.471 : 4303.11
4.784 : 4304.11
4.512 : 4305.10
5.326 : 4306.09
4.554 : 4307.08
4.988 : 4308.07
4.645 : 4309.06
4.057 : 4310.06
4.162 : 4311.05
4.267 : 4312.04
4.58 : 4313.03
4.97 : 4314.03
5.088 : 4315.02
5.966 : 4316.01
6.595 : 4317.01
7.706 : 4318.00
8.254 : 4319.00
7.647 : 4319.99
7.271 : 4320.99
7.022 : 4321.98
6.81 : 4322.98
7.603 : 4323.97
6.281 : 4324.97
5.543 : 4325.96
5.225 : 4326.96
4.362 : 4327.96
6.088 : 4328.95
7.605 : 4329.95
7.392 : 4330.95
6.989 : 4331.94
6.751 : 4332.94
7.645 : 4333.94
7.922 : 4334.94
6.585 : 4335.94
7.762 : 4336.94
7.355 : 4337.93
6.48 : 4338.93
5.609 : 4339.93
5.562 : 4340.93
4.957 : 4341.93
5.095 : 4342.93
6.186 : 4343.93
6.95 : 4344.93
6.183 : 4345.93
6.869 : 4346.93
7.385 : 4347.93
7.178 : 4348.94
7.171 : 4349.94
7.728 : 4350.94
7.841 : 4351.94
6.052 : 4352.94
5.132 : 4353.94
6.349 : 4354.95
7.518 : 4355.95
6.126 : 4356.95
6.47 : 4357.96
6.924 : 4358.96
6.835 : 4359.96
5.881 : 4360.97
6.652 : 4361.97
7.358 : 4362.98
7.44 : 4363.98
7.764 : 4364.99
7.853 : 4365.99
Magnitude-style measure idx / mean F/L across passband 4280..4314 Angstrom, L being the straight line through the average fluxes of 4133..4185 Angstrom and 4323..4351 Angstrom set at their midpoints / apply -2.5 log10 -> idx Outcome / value 0.233 mag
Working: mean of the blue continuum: 6.86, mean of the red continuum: 6.57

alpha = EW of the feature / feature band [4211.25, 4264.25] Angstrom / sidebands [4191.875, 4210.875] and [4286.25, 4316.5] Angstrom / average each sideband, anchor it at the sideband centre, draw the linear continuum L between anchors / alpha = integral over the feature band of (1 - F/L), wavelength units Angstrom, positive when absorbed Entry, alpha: -4.2 Angstrom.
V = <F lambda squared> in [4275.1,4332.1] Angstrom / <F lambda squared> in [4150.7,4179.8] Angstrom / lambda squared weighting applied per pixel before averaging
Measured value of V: 0.91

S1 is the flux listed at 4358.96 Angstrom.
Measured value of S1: 6.924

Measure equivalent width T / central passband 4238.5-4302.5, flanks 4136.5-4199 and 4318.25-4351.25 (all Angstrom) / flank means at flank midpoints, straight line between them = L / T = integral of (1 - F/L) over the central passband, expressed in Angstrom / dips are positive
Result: 5.92 Angstrom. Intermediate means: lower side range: 6.81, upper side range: 6.71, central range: 6.13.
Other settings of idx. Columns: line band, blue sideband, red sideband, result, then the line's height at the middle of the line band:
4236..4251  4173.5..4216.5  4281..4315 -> -0.11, 5.98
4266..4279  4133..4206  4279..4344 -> 0.03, 6.15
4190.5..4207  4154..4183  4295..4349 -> 0.04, 6.6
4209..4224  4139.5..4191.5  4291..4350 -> -0.08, 6.53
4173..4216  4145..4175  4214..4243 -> 0.01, 6.67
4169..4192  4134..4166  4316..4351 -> 0.06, 6.91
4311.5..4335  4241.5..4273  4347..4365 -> 0.04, 6.72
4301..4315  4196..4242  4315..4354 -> 0.41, 6.64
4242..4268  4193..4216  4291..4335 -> -0.04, 6.25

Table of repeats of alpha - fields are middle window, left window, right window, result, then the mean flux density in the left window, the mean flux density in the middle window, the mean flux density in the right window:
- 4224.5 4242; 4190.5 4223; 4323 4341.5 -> 1.4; 6.7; 6.15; 6.6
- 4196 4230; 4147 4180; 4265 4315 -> -0.4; 6.89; 6.46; 5.57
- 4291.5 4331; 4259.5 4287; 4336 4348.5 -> 4.3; 6.2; 5.62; 6.38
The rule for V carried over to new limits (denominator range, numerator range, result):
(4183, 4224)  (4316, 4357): 1.07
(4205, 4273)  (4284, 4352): 0.96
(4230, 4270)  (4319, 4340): 1.08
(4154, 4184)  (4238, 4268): 1.00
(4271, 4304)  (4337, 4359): 1.18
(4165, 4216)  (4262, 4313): 0.88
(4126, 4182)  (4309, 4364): 1.02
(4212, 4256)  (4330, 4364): 1.09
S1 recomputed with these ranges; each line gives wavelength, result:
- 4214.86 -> 7.766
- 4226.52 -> 6.401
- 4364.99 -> 7.764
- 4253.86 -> 7.073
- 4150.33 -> 7.53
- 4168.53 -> 6.678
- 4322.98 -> 6.81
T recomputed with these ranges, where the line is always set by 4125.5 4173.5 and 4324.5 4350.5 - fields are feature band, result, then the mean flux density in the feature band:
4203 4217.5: -0.2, 6.94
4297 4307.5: 2.9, 4.79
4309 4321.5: 1.4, 5.83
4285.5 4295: 1.2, 5.75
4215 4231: 1.2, 6.27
